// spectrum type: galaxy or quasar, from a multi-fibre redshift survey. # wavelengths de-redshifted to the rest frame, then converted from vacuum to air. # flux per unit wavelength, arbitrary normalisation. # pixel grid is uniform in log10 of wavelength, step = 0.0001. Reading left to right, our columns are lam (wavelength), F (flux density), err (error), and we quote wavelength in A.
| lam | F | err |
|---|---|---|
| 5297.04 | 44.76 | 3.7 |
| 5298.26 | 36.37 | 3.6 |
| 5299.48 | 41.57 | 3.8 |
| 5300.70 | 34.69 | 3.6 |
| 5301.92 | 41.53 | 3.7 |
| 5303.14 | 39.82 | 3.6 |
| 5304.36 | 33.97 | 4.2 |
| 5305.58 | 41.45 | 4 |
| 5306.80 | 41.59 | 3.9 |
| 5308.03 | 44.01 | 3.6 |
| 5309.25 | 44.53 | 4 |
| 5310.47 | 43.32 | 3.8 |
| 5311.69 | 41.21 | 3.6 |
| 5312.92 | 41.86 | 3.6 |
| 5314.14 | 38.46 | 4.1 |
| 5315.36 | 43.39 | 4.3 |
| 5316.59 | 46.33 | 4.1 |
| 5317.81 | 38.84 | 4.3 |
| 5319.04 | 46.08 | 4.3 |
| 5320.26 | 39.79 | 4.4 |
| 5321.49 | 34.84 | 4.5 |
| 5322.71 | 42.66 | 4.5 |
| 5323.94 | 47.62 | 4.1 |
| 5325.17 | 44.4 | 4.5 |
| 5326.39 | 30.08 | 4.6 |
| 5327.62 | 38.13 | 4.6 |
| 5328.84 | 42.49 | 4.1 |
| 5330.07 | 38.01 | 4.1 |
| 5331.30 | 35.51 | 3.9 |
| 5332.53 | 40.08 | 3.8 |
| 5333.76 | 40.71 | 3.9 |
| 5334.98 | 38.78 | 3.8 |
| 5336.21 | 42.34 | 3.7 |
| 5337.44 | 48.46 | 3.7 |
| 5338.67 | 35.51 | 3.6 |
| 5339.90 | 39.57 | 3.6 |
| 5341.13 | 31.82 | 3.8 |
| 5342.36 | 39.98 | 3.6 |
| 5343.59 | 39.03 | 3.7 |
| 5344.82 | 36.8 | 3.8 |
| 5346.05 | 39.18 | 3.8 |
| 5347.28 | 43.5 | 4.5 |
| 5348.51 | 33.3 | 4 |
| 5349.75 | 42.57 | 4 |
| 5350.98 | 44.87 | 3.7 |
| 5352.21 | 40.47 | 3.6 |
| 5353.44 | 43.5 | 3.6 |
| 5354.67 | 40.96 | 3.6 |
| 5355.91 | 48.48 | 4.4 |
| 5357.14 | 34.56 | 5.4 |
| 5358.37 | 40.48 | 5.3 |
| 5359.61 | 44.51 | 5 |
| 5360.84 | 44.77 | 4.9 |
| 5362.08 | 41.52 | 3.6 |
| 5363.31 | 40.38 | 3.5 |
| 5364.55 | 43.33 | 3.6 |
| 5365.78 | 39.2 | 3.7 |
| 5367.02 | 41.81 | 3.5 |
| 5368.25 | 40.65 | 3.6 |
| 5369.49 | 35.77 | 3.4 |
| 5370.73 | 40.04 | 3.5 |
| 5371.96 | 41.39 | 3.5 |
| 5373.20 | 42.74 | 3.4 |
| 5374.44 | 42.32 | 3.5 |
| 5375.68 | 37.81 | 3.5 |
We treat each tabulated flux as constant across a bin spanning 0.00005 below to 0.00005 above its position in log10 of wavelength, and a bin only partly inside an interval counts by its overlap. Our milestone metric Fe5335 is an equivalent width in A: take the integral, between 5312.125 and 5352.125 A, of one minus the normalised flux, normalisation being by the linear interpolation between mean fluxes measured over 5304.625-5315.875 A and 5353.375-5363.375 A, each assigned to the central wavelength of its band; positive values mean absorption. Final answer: 1.79 A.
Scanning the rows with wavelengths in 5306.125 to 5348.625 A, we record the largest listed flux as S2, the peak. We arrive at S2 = 48.46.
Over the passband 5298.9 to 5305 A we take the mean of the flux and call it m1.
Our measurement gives 38.3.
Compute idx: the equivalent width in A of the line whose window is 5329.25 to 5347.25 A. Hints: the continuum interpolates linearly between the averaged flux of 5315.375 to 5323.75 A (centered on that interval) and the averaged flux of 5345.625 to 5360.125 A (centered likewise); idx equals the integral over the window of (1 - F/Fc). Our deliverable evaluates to 1.0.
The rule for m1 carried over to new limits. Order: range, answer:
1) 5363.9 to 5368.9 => 41.2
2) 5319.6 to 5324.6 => 41.3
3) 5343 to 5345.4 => 37.9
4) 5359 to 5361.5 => 44.6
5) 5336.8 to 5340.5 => 41.2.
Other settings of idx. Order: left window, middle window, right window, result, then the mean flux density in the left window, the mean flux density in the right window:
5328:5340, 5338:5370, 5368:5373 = -0.3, 40.1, 39.6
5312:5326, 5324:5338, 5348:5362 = 0.6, 42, 41.7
